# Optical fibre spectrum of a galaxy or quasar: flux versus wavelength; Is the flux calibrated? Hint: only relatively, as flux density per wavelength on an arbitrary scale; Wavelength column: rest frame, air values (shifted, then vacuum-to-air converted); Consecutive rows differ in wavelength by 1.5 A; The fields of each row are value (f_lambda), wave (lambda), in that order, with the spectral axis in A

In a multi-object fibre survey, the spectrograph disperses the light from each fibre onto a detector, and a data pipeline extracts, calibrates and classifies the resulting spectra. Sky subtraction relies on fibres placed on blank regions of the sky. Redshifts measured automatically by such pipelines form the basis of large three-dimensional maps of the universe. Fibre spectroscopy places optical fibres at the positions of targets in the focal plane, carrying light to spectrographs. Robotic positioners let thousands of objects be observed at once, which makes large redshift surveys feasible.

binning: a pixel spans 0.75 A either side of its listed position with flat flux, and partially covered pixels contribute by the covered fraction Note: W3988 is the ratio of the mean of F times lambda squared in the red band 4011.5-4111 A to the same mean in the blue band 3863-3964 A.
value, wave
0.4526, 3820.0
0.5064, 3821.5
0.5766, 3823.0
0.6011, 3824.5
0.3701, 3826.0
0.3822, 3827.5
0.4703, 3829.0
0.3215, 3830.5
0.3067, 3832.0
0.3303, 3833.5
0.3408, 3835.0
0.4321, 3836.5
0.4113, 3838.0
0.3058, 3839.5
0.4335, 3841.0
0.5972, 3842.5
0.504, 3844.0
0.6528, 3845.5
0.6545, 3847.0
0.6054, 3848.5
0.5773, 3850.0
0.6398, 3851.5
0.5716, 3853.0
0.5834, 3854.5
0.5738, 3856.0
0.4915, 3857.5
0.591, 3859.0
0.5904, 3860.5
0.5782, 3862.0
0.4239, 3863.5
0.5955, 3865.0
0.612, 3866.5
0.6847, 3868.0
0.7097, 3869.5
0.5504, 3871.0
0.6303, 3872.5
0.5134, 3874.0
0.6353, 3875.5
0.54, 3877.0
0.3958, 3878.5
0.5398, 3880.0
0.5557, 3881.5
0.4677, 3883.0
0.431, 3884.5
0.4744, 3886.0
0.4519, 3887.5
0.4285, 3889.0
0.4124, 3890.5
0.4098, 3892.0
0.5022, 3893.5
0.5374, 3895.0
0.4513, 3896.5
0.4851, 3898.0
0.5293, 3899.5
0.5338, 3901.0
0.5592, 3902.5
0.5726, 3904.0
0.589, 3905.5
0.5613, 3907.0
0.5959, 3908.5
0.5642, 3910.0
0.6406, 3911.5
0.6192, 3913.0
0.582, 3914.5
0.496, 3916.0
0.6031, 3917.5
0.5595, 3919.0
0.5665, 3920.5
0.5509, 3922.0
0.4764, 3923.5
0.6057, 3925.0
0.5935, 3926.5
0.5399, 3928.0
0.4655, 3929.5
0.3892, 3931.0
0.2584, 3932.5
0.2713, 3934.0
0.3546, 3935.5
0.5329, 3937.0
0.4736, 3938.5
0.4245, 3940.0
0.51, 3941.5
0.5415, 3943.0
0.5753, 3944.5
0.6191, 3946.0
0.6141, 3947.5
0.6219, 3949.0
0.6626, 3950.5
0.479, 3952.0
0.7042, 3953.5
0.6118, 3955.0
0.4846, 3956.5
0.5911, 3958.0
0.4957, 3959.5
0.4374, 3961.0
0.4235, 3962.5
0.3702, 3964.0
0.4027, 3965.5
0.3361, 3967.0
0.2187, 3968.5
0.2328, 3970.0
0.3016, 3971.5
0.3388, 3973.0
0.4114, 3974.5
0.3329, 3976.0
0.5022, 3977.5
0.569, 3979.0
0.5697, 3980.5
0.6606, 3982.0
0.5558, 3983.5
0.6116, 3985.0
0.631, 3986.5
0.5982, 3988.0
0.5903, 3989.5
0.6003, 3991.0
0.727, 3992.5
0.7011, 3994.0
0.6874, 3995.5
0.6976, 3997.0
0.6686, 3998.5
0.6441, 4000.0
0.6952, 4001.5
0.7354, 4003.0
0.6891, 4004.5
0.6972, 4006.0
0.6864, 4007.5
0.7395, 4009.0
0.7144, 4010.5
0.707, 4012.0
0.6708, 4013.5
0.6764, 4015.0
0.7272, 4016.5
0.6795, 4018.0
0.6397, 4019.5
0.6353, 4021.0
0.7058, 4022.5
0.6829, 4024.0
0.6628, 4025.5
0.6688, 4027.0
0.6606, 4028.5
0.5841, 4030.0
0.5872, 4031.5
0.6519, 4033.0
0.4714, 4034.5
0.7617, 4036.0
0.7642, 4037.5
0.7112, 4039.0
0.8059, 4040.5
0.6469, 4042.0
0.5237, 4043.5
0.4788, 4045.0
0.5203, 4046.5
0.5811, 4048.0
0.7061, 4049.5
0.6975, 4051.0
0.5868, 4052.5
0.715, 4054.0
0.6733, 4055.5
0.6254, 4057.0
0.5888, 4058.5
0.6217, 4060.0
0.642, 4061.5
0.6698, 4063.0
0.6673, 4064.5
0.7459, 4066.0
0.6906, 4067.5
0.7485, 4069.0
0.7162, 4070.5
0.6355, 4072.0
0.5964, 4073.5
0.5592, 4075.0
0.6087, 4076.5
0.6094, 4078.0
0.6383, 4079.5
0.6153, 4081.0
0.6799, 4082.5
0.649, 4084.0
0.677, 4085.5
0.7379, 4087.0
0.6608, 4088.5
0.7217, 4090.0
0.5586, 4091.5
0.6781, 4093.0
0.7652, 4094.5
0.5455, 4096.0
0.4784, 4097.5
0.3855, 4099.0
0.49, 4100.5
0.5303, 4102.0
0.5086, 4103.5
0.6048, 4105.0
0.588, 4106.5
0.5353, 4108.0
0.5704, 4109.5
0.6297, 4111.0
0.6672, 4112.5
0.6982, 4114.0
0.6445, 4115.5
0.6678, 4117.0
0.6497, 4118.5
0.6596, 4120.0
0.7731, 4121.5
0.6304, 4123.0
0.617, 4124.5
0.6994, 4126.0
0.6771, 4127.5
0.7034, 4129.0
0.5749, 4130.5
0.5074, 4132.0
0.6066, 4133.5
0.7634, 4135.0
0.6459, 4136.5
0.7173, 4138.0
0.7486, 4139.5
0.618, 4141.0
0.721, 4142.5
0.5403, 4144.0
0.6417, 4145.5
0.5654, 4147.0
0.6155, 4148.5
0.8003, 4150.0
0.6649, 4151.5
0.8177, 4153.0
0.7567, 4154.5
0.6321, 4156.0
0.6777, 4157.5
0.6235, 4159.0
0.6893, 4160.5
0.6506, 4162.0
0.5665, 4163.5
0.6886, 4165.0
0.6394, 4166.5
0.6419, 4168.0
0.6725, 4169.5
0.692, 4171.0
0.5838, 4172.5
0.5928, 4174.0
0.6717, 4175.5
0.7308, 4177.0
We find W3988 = 1.30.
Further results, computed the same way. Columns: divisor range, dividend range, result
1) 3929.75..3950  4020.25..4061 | 1.41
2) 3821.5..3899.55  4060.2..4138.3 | 1.41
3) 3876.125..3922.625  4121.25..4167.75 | 1.43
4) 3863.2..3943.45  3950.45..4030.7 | 1.18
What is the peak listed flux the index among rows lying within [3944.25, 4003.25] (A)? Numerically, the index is 0.7354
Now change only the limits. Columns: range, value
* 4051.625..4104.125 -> 0.7652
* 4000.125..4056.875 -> 0.8059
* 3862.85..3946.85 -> 0.7097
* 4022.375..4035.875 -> 0.7058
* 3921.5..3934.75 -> 0.6057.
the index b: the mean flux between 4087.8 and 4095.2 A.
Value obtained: 0.676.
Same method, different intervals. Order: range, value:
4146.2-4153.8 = 0.693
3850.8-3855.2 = 0.598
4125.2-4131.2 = 0.664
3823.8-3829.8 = 0.454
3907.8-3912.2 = 0.6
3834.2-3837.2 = 0.385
